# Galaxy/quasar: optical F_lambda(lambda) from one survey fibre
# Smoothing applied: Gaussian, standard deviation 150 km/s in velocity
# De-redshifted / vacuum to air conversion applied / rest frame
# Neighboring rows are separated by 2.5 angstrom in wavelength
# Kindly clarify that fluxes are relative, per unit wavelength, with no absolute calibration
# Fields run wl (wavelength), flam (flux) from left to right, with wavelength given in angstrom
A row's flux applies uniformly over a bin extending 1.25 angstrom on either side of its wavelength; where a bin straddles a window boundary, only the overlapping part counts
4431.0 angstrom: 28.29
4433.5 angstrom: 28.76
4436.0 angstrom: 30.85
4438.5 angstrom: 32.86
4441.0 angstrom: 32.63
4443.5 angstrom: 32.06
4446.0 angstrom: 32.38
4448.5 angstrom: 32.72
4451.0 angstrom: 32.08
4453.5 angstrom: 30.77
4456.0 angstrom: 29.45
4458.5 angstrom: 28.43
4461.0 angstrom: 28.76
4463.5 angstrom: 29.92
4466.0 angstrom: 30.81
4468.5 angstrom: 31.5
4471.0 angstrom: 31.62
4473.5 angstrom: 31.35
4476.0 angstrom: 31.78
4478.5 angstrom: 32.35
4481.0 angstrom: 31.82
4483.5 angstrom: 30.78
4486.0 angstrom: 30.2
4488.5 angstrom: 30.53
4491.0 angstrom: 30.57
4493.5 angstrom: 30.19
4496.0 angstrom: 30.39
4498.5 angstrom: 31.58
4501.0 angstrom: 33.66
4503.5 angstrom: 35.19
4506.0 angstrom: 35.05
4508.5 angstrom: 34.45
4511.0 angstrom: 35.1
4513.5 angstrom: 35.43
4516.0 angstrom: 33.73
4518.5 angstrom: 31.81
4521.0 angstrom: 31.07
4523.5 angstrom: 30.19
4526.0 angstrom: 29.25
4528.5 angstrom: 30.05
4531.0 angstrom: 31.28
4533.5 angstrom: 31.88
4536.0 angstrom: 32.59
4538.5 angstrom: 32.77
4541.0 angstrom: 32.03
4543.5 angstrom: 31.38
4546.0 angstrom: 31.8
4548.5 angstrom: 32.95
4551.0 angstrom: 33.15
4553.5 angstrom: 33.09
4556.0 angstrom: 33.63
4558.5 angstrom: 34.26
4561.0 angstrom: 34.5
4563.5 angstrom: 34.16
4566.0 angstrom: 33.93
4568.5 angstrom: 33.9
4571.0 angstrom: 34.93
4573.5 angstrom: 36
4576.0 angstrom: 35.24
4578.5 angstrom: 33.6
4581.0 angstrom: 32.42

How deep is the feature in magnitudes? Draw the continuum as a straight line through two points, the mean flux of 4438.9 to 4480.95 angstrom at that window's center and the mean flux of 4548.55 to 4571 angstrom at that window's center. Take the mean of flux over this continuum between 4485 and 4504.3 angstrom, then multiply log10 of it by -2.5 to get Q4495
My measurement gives 0.02 mag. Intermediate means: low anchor 31.2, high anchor 33.8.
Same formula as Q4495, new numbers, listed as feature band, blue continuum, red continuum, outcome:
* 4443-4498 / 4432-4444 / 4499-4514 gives 0.07 mag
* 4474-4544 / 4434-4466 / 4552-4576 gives 0.02 mag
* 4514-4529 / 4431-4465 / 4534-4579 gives 0.05 mag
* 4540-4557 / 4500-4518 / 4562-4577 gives 0.07 mag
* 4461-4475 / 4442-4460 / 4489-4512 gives 0.03 mag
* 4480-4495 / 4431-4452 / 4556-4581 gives 0.07 mag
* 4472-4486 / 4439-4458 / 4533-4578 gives 0.02 mag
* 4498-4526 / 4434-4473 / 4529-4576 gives -0.03 mag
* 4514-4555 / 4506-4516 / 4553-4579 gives 0.09 mag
